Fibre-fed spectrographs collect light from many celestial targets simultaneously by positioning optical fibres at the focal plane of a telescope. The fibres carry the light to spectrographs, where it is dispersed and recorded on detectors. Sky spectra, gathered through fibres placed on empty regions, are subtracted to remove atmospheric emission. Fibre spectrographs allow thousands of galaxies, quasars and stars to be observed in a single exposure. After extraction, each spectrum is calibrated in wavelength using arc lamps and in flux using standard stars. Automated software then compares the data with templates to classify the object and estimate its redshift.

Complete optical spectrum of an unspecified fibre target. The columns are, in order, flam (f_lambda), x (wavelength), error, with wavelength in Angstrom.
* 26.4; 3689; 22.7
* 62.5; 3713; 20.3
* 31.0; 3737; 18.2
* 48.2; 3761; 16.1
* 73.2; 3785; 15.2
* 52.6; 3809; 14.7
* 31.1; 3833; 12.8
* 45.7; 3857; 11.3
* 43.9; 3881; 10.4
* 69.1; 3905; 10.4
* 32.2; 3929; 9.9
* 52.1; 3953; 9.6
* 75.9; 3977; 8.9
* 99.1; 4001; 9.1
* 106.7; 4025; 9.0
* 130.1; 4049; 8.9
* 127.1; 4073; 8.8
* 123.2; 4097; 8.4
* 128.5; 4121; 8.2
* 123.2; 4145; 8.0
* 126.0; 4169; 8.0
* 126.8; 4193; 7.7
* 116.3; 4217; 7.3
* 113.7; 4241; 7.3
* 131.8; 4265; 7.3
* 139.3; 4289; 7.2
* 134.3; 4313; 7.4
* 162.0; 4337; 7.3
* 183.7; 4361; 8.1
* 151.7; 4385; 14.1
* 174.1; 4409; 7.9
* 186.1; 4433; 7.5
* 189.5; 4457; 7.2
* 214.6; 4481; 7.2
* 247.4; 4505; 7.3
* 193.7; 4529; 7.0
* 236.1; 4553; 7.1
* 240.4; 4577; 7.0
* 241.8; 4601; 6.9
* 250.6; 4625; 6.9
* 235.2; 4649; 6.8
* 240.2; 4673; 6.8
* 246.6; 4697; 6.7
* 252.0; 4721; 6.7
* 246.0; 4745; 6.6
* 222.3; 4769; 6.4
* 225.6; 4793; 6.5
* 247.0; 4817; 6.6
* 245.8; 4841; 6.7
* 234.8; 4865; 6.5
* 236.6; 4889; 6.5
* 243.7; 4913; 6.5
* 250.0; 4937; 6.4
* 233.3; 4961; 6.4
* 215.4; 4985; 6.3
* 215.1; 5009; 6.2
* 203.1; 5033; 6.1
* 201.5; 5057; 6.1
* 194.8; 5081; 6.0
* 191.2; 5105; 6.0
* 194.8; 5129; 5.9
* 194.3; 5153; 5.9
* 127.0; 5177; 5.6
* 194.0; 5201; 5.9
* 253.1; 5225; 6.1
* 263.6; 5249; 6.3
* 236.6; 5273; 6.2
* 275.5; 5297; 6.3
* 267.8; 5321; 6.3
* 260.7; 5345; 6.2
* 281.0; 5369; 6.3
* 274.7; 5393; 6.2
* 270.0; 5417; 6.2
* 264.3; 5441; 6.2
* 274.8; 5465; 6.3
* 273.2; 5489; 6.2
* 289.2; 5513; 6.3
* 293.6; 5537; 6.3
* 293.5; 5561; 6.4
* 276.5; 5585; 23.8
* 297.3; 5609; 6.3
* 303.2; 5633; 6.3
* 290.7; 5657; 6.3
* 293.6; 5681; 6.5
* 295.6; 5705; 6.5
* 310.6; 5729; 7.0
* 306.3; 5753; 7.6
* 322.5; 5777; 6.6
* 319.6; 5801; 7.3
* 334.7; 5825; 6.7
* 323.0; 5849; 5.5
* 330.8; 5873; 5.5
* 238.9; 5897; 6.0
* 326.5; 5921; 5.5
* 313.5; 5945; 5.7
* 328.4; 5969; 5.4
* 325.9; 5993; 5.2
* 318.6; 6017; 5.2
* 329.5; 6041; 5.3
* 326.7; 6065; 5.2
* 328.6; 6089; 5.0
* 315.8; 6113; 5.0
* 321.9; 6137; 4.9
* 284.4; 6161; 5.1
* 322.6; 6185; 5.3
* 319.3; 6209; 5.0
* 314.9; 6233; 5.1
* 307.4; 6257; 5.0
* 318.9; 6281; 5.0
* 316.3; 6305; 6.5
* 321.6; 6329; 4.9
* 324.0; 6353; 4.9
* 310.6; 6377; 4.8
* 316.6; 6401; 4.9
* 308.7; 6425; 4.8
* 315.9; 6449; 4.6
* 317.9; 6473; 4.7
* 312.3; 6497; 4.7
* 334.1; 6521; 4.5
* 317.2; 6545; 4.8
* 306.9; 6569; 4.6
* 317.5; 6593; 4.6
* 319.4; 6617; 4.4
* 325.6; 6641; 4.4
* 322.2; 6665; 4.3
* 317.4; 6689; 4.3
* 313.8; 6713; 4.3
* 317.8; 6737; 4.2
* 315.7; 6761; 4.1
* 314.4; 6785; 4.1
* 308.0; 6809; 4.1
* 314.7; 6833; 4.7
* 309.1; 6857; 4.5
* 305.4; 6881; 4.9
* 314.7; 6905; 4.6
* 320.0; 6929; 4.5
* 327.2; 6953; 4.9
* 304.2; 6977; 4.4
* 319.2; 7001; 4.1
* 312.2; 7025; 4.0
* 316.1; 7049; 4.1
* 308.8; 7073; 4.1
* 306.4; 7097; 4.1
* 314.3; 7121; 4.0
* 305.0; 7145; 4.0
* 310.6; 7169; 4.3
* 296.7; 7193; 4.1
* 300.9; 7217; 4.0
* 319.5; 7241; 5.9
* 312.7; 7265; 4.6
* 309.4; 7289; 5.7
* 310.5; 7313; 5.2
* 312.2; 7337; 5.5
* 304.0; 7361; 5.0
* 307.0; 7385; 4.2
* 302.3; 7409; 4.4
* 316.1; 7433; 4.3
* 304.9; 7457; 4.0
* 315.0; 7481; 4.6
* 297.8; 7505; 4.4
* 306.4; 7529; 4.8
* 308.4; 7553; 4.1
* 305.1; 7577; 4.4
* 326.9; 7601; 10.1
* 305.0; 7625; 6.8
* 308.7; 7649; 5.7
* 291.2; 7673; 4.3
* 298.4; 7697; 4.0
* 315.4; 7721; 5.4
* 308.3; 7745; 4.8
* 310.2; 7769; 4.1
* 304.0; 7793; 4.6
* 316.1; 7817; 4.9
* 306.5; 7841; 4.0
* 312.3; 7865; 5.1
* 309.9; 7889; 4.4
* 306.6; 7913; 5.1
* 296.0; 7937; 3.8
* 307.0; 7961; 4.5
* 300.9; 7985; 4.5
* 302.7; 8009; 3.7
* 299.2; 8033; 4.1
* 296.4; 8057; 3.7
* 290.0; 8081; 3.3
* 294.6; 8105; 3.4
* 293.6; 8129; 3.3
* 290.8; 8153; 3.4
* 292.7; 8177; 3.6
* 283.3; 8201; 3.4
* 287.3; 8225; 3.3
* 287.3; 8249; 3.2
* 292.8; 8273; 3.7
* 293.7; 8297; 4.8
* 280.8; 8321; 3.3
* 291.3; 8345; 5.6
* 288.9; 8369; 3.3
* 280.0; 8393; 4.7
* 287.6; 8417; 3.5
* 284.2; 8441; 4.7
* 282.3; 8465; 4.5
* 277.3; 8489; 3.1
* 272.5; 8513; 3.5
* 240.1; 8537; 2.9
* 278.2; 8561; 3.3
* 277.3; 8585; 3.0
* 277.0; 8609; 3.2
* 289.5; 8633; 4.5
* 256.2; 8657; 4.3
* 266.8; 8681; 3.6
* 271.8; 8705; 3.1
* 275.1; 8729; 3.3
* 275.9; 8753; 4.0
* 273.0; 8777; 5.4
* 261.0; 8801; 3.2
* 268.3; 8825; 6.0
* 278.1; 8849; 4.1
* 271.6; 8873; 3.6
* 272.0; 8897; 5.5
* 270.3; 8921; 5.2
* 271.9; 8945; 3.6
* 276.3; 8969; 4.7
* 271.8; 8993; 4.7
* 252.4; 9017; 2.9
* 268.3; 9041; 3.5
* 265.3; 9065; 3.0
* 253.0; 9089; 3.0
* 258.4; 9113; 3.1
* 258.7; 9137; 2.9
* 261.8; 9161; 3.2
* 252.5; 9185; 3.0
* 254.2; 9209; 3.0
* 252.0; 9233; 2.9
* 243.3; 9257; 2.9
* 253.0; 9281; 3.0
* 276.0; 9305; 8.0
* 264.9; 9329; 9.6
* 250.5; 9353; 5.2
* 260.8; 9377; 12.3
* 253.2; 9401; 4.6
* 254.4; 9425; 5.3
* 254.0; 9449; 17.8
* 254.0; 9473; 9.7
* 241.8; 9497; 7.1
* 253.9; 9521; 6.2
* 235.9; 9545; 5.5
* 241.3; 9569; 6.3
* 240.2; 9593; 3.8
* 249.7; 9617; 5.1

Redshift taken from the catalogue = 0.000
